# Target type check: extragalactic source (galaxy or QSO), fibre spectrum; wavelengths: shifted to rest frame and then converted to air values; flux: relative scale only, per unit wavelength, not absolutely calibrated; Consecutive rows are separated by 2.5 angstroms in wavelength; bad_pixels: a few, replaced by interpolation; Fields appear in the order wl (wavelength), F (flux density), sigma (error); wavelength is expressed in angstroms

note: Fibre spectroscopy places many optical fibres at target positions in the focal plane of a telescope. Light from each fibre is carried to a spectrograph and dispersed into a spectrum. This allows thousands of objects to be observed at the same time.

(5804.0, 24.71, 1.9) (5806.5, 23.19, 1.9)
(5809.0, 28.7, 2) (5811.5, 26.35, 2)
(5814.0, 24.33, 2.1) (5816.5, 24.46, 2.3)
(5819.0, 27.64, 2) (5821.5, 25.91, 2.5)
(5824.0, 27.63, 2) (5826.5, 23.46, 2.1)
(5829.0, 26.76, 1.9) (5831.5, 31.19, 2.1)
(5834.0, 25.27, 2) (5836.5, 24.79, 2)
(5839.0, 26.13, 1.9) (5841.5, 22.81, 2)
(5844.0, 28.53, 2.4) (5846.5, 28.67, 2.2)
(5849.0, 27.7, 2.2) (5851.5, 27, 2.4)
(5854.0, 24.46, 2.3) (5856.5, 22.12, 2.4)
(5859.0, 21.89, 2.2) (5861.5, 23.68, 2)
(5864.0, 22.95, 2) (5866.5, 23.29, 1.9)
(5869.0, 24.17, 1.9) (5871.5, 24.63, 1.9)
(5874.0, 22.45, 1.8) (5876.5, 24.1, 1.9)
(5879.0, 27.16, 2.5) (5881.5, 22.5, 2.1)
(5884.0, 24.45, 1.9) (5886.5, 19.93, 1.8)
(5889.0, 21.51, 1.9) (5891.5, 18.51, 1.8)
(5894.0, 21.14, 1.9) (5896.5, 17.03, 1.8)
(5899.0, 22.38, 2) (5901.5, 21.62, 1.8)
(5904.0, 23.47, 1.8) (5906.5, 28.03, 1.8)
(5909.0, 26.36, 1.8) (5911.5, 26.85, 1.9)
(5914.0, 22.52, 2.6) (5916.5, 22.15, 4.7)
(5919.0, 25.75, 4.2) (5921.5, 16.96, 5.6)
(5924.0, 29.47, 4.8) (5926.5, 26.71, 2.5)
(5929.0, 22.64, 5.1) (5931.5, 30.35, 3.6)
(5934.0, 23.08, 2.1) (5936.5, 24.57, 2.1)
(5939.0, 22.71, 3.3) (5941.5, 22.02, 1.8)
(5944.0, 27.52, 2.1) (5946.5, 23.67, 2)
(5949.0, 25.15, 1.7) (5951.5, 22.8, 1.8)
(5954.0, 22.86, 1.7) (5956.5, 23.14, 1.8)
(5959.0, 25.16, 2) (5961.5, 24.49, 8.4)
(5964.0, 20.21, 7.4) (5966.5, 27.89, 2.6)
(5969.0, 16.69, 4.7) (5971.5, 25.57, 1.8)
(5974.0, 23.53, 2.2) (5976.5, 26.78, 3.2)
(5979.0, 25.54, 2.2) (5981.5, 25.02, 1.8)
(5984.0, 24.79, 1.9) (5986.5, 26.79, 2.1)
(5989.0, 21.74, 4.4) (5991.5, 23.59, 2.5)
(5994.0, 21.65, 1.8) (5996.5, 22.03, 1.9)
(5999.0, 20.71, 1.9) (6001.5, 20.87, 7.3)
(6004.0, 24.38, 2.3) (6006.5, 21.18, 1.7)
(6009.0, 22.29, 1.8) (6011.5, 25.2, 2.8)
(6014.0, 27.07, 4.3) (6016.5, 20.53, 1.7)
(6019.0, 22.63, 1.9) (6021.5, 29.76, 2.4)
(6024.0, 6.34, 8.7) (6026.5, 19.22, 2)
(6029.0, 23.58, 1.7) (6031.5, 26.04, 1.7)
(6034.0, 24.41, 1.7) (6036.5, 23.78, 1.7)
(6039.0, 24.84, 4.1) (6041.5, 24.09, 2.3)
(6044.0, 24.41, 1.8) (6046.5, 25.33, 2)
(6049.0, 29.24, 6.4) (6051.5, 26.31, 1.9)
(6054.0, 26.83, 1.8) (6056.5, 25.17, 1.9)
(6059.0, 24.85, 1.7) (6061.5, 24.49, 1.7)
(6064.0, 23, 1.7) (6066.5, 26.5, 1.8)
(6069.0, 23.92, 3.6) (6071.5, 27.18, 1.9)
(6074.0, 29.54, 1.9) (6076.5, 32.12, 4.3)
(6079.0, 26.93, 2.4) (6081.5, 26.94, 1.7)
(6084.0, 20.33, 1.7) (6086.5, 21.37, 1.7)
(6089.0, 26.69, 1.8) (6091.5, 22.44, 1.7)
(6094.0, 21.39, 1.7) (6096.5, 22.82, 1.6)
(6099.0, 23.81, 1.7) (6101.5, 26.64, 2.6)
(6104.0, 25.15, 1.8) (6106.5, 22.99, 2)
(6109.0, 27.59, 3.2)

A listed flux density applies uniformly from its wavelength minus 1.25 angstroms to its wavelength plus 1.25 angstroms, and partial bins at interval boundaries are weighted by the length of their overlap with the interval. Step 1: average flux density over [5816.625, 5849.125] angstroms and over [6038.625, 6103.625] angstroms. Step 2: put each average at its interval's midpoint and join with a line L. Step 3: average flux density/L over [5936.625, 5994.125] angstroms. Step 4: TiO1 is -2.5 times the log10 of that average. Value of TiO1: 0.08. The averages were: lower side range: 26.5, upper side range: 25.3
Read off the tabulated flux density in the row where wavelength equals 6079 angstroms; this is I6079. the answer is 26.93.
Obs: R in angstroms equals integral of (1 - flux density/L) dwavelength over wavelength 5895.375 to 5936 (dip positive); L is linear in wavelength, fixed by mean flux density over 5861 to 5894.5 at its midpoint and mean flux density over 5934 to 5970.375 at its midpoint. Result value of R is -1.6 angstroms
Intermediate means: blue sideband 22.9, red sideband 23.5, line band 24.1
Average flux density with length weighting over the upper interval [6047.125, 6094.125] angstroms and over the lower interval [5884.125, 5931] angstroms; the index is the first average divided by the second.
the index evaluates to 1.1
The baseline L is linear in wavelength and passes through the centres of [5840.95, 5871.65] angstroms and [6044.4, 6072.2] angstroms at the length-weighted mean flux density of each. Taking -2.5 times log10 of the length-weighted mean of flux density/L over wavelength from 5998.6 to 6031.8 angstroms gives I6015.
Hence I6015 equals 0.16 mag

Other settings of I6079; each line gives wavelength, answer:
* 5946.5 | 23.67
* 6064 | 23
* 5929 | 22.64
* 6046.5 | 25.33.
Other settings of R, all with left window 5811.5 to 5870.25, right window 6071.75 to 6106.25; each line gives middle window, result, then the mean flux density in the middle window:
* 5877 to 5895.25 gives 2.3 angstroms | 22.3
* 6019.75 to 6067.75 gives 2.0 angstroms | 24.1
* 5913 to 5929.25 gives 1.0 angstroms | 23.8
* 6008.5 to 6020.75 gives 0.6 angstroms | 23.9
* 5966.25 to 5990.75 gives 0.9 angstroms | 24.3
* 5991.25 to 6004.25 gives 1.7 angstroms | 21.9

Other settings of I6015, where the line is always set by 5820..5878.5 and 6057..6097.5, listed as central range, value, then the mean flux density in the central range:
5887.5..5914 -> 0.12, 22.7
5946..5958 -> 0.07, 23.5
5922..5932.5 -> -0.06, 26.5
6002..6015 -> 0.06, 23.8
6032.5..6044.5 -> 0.03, 24.3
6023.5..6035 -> 0.21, 20.7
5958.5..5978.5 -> 0.06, 23.8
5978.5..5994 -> 0.04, 24.3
